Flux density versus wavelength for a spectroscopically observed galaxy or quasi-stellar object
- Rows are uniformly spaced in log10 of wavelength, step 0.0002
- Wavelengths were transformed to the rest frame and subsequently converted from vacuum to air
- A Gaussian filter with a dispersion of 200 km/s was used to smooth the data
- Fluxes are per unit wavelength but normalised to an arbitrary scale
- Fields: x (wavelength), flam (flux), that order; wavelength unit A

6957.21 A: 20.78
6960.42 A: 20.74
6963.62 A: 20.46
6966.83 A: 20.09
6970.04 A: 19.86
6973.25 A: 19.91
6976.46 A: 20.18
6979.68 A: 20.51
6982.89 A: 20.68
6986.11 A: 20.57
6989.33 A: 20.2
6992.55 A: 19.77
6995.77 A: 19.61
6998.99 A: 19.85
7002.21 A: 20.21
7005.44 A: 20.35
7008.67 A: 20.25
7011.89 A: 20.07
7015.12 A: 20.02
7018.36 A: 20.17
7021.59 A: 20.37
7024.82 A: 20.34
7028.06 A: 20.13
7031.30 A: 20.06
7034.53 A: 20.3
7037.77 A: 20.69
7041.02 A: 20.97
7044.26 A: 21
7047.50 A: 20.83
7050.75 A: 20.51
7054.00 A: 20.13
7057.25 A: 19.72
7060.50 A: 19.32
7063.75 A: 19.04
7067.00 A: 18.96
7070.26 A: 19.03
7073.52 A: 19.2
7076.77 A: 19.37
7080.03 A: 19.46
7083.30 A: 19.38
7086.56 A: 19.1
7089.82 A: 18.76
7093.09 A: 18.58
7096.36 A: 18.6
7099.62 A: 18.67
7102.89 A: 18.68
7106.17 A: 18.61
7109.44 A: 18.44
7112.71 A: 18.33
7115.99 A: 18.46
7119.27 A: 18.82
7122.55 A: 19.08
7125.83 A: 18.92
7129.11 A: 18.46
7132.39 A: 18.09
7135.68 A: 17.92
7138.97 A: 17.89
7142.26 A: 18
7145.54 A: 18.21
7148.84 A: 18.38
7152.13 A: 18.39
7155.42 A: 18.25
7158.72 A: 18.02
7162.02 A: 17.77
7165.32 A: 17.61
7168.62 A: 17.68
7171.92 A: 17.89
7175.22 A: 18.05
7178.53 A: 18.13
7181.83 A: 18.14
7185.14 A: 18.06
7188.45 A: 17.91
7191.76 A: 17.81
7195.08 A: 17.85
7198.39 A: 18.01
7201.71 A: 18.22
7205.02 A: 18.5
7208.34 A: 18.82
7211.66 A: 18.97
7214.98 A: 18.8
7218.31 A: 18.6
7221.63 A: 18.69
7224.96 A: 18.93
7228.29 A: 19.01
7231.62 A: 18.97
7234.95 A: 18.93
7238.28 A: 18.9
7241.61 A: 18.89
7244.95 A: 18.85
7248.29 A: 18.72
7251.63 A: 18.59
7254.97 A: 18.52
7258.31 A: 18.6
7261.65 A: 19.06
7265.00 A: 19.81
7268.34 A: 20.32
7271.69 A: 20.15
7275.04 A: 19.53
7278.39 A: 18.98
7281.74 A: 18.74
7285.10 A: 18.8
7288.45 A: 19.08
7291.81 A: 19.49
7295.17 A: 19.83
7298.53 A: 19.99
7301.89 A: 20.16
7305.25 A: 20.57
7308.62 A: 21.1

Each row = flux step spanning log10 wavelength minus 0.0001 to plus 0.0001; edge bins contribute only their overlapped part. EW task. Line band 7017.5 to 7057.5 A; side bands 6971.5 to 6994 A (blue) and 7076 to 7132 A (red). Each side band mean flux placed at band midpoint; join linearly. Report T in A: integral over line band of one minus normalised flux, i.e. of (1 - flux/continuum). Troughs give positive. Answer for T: -1.7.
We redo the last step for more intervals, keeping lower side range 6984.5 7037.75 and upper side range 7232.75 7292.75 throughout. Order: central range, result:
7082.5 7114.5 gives 1.78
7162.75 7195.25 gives 2.58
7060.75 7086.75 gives 0.91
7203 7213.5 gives 0.32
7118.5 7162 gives 2.90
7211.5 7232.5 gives 0.47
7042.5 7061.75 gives -0.28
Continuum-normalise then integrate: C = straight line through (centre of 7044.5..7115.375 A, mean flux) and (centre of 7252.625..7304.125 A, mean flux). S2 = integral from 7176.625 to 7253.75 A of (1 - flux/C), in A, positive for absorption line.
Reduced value 3.23 A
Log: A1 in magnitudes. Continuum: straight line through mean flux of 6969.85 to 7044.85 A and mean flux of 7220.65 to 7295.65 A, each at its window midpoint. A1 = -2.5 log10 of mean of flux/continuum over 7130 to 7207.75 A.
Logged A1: 0.08 mag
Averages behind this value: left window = 20.3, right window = 19.1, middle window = 18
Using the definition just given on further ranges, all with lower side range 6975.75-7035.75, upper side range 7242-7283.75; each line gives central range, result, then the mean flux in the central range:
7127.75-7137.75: 0.09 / 18.1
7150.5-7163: 0.08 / 18.1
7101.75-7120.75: 0.07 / 18.5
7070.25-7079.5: 0.04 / 19.3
